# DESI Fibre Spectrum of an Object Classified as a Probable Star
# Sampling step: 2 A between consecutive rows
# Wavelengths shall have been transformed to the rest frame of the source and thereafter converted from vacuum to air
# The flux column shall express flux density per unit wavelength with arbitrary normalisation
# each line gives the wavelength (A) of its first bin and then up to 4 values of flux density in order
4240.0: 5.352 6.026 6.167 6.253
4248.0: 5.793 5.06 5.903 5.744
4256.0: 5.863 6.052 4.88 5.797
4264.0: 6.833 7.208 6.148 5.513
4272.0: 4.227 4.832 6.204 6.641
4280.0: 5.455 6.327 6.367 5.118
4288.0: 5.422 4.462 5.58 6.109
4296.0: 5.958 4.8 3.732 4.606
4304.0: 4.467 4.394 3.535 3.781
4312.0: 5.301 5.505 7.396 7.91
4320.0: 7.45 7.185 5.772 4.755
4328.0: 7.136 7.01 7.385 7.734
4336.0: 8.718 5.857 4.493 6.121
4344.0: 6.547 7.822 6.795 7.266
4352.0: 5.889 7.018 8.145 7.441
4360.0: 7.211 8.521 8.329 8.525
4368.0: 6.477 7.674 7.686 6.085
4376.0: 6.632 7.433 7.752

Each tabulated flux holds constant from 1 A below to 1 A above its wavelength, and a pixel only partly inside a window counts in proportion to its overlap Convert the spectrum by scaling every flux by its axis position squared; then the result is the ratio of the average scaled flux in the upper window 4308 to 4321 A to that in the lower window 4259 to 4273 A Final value 1.06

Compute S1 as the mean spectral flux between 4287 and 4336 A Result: 5.79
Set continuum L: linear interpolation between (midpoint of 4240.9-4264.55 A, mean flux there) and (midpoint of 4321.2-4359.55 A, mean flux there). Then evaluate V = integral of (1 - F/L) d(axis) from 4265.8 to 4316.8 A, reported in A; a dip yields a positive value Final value 7.6 A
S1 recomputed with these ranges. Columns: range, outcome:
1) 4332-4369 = 7.17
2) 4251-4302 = 5.63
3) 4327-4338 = 7.44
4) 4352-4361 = 7.28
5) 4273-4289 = 5.8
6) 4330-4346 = 6.78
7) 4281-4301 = 5.39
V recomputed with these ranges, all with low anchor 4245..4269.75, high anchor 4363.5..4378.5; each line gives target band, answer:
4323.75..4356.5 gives 1.01 A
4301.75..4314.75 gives 4.11 A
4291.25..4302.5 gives 2.24 A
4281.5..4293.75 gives 1.48 A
